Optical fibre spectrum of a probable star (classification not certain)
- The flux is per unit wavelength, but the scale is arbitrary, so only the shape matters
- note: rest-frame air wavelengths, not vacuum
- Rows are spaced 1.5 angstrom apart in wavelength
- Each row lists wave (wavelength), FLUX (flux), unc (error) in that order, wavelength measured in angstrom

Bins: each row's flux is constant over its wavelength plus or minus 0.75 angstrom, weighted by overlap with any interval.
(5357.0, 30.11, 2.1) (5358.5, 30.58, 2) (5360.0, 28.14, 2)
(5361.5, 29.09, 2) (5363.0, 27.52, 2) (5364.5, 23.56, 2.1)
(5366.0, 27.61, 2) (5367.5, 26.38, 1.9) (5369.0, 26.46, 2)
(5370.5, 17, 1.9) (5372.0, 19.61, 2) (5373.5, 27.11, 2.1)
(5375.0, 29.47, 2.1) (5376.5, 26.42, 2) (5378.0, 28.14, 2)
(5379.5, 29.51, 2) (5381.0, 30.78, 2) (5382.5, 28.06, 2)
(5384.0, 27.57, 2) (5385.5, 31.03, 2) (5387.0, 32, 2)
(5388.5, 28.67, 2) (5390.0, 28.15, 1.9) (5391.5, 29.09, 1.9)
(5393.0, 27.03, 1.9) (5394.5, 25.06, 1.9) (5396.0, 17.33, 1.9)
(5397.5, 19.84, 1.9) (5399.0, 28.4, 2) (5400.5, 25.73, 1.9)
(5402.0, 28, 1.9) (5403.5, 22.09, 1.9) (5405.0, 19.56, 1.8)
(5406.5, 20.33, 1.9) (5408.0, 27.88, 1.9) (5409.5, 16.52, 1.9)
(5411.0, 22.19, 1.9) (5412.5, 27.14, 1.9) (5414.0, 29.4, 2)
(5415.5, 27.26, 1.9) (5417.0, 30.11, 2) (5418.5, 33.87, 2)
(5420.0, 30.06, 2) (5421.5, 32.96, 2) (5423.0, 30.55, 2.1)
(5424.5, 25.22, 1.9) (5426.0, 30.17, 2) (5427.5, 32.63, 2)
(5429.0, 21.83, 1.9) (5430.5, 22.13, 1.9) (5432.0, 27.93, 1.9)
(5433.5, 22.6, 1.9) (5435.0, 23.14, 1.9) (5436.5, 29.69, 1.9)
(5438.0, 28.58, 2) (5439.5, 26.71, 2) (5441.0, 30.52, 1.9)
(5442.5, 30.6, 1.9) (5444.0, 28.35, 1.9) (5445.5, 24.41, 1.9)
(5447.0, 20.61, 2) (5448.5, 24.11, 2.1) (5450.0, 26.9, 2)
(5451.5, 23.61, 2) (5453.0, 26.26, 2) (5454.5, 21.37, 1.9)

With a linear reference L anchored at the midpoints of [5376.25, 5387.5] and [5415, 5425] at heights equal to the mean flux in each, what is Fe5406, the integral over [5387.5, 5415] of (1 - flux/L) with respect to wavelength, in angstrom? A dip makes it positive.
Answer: 4.7 angstrom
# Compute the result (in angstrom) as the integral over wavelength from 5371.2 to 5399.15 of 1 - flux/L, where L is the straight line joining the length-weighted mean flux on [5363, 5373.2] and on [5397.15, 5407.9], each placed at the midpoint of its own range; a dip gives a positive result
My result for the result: -3.6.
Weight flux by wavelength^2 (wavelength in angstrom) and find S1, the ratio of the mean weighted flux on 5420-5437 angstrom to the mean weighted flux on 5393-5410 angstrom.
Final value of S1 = 1.19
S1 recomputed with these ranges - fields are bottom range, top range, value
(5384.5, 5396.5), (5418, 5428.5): 1.12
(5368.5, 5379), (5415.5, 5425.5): 1.23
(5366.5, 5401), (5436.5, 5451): 1.04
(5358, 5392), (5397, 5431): 0.97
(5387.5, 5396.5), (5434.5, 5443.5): 1.10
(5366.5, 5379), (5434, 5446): 1.13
